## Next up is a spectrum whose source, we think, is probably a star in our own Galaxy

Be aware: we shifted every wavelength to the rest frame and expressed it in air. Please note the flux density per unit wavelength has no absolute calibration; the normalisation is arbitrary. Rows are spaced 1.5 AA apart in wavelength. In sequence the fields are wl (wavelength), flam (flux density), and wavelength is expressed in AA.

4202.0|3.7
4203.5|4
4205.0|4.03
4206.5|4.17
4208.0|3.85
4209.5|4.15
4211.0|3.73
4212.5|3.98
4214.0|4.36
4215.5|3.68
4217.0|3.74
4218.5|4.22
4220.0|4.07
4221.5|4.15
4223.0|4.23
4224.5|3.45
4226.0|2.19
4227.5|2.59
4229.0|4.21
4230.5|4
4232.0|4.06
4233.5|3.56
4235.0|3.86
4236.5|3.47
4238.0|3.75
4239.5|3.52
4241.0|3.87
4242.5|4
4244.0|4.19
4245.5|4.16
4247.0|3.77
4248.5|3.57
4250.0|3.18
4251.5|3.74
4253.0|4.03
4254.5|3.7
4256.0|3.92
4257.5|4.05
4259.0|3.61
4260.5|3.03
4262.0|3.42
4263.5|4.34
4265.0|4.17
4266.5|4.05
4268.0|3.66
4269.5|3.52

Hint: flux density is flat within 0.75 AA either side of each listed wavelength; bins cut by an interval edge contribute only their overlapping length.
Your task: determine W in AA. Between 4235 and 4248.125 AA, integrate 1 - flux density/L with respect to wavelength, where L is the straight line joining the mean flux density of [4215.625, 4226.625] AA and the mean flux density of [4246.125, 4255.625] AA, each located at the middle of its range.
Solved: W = -0.5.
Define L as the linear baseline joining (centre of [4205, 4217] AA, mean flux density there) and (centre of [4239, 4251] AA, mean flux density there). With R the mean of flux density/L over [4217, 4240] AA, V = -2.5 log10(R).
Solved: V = 0.05 mag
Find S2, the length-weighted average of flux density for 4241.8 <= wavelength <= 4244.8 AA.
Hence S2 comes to 4.1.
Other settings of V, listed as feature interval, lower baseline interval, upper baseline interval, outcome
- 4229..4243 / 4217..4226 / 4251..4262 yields -0.005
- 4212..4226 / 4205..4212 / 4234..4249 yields 0.011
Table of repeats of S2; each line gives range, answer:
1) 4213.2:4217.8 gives 3.93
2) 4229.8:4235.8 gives 3.87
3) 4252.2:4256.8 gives 3.88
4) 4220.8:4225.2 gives 3.95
